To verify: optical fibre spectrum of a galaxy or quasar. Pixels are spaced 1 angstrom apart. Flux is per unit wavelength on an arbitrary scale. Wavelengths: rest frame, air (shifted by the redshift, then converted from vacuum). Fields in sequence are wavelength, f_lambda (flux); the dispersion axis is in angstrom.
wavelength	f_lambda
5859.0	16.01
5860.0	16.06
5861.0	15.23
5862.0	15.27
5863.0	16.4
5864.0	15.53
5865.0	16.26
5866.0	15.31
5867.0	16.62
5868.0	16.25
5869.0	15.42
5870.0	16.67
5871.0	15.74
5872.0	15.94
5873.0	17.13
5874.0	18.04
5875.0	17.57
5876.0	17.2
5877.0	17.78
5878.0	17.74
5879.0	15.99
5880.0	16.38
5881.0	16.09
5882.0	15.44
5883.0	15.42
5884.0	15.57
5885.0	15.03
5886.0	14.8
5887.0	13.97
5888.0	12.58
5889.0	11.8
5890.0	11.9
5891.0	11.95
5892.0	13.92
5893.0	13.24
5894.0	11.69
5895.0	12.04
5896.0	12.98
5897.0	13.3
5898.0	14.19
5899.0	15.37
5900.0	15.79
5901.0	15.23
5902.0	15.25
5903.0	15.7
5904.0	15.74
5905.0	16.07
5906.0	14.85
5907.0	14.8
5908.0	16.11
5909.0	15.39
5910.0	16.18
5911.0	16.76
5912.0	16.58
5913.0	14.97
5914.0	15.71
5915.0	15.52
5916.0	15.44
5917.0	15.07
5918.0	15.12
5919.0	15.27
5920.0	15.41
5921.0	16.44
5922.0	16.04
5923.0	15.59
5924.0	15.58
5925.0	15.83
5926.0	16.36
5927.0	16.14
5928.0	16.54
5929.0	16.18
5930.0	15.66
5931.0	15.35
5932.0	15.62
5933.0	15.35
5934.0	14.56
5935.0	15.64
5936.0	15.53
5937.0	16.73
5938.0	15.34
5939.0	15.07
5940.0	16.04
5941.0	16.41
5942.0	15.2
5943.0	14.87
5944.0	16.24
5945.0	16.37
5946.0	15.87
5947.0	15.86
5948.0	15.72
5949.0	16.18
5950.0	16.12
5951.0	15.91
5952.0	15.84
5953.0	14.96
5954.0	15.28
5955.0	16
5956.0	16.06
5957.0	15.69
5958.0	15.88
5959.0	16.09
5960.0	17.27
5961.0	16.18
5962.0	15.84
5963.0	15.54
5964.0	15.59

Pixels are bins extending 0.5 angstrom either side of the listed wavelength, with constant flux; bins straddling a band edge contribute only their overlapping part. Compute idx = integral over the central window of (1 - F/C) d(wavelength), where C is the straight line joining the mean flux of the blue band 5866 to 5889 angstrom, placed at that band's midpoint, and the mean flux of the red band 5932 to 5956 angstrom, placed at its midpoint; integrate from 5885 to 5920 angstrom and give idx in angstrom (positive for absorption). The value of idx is 2.8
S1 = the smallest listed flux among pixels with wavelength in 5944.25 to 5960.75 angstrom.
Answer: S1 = 14.96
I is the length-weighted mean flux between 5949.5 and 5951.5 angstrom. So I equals 16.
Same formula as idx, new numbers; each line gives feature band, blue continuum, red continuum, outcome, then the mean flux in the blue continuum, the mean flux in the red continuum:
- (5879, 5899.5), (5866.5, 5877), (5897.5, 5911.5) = 2.7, 16.7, 15.5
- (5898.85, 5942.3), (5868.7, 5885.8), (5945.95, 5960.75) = 1.2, 16.4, 15.9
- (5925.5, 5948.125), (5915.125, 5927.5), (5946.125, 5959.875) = 0.0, 15.7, 15.9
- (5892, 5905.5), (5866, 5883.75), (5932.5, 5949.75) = 1.6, 16.5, 15.7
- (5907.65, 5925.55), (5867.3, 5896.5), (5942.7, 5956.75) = -0.3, 15.1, 15.8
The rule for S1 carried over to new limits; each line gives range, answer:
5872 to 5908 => 11.69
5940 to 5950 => 14.87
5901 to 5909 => 14.8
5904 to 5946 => 14.56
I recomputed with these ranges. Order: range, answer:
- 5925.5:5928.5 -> 16.3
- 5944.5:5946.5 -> 16.1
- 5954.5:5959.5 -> 15.9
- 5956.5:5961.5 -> 16.2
